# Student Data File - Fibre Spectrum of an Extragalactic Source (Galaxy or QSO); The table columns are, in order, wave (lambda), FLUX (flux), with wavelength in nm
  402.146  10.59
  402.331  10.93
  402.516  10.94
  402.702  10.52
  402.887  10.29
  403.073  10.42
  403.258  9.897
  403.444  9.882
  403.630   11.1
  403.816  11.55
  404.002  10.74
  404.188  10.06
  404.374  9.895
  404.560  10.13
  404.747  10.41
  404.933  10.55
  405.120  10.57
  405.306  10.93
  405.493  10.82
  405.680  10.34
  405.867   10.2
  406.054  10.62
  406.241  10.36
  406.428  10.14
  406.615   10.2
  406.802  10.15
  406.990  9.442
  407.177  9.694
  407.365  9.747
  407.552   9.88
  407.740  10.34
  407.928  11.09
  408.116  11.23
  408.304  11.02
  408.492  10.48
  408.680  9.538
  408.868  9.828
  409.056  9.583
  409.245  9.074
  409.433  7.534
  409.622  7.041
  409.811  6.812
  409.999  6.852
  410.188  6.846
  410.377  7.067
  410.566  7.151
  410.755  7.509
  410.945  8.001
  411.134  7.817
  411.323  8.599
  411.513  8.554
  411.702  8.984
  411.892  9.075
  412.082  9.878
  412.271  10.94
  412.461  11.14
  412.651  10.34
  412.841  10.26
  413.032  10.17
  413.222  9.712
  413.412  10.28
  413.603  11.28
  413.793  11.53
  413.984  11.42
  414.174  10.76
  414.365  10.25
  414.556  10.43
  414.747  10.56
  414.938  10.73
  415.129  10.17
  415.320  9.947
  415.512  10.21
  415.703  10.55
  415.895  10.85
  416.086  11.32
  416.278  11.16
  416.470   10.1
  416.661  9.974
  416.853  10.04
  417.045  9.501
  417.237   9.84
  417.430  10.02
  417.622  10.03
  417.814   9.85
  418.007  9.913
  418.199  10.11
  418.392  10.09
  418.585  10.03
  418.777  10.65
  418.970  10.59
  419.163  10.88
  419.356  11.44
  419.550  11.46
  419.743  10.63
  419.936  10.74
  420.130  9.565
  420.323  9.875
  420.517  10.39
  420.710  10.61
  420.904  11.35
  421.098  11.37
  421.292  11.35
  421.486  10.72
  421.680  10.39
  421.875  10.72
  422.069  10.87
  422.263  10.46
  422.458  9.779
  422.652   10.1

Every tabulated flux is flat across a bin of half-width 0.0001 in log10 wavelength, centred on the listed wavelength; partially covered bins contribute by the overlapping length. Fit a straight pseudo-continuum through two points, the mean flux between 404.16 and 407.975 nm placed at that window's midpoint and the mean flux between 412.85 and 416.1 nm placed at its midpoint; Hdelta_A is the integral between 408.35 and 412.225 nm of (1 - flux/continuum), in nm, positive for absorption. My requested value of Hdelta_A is 0.76 nm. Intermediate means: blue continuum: 10.3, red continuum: 10.6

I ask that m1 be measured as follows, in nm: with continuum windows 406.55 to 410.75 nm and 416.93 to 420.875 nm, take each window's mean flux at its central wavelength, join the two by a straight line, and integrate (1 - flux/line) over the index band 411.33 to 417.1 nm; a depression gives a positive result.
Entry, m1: -0.333 nm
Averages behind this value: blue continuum 9.07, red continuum 10.3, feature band 10.3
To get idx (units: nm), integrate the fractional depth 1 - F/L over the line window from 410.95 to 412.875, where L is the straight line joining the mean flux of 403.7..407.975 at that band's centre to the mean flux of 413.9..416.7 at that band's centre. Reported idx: 0.188 nm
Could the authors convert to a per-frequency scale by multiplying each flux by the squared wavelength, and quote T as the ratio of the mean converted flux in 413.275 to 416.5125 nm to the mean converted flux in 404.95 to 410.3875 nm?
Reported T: 1.2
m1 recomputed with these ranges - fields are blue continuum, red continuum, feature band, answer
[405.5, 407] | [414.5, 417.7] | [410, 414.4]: 0.38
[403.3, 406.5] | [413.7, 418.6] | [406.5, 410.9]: 0.59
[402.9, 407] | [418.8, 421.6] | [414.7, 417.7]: 0.10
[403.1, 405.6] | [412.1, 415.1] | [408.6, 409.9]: 0.26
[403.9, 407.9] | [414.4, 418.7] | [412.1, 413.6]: -0.03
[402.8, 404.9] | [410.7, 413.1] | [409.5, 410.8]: 0.35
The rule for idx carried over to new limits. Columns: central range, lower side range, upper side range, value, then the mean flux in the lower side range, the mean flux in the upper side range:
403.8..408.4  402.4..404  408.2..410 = -0.30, 10.6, 8.89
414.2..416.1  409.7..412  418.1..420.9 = -0.28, 7.78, 10.5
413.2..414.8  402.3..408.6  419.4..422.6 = -0.03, 10.4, 10.6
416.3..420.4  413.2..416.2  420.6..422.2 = 0.20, 10.7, 10.9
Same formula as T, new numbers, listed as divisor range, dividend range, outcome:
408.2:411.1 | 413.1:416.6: 1.31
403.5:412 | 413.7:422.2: 1.17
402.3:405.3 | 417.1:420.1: 1.06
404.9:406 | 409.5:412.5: 0.80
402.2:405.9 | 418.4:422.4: 1.10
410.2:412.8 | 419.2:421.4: 1.28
